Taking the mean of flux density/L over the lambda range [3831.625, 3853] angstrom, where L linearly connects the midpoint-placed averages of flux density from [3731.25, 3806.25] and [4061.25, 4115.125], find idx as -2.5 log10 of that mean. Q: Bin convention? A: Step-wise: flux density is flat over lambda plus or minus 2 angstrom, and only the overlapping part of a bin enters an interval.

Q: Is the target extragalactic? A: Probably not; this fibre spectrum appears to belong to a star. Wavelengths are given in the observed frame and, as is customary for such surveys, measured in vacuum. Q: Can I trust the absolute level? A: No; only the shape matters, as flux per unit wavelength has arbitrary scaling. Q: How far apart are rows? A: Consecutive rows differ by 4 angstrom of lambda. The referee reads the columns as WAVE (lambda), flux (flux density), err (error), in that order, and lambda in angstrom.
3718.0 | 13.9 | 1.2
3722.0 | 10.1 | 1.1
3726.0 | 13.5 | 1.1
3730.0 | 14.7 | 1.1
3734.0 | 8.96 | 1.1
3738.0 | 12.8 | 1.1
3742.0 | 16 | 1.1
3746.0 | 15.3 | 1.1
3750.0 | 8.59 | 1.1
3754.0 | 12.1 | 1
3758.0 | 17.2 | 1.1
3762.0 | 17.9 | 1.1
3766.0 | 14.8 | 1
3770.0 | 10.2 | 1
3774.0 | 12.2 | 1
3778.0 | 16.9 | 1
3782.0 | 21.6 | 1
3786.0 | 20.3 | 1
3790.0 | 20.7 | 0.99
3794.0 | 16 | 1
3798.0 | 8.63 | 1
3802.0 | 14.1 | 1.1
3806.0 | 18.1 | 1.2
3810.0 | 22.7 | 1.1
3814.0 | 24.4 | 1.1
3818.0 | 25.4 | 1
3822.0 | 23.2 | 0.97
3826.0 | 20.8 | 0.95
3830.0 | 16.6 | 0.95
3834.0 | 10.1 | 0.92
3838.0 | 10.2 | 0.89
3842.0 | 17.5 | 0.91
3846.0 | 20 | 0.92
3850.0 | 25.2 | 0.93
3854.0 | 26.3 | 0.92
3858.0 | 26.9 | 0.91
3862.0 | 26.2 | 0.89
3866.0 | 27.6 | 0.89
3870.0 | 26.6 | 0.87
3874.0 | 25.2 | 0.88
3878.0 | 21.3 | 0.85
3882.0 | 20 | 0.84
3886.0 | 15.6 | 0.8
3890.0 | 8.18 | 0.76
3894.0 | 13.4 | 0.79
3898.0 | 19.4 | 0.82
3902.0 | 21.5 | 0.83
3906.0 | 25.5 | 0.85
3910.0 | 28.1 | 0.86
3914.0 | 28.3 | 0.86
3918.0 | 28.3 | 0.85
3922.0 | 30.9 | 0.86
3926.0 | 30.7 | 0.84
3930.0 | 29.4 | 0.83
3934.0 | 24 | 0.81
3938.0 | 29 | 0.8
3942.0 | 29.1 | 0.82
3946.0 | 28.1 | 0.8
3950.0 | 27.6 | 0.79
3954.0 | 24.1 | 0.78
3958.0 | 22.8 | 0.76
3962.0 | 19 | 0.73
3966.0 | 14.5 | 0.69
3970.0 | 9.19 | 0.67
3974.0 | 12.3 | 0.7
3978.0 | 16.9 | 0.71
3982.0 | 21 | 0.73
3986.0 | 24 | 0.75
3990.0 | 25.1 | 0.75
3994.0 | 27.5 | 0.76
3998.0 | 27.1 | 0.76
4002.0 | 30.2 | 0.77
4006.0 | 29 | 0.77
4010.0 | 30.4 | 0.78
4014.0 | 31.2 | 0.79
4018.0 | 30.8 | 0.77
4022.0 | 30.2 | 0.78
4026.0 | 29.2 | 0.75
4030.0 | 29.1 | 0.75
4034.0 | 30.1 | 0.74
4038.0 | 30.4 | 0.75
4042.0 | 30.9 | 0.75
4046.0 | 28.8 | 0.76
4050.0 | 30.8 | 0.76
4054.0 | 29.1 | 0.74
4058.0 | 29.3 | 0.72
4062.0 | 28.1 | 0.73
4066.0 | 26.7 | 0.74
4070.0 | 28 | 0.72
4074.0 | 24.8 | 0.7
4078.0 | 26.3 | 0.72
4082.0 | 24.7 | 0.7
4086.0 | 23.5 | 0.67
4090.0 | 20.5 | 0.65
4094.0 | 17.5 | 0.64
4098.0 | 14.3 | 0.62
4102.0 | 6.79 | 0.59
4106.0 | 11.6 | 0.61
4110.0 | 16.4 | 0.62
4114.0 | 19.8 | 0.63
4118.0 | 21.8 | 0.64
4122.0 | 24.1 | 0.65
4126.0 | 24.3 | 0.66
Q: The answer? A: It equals -0.06 mag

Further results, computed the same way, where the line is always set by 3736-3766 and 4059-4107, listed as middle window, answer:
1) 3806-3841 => -0.20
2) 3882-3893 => 0.26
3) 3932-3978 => -0.16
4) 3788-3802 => 0.02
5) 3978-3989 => -0.13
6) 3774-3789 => -0.24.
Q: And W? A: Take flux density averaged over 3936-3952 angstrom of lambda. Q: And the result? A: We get 28.5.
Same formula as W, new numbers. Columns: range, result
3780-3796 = 19.7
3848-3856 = 25.8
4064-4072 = 27.4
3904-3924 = 28.2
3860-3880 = 25.4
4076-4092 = 23.8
